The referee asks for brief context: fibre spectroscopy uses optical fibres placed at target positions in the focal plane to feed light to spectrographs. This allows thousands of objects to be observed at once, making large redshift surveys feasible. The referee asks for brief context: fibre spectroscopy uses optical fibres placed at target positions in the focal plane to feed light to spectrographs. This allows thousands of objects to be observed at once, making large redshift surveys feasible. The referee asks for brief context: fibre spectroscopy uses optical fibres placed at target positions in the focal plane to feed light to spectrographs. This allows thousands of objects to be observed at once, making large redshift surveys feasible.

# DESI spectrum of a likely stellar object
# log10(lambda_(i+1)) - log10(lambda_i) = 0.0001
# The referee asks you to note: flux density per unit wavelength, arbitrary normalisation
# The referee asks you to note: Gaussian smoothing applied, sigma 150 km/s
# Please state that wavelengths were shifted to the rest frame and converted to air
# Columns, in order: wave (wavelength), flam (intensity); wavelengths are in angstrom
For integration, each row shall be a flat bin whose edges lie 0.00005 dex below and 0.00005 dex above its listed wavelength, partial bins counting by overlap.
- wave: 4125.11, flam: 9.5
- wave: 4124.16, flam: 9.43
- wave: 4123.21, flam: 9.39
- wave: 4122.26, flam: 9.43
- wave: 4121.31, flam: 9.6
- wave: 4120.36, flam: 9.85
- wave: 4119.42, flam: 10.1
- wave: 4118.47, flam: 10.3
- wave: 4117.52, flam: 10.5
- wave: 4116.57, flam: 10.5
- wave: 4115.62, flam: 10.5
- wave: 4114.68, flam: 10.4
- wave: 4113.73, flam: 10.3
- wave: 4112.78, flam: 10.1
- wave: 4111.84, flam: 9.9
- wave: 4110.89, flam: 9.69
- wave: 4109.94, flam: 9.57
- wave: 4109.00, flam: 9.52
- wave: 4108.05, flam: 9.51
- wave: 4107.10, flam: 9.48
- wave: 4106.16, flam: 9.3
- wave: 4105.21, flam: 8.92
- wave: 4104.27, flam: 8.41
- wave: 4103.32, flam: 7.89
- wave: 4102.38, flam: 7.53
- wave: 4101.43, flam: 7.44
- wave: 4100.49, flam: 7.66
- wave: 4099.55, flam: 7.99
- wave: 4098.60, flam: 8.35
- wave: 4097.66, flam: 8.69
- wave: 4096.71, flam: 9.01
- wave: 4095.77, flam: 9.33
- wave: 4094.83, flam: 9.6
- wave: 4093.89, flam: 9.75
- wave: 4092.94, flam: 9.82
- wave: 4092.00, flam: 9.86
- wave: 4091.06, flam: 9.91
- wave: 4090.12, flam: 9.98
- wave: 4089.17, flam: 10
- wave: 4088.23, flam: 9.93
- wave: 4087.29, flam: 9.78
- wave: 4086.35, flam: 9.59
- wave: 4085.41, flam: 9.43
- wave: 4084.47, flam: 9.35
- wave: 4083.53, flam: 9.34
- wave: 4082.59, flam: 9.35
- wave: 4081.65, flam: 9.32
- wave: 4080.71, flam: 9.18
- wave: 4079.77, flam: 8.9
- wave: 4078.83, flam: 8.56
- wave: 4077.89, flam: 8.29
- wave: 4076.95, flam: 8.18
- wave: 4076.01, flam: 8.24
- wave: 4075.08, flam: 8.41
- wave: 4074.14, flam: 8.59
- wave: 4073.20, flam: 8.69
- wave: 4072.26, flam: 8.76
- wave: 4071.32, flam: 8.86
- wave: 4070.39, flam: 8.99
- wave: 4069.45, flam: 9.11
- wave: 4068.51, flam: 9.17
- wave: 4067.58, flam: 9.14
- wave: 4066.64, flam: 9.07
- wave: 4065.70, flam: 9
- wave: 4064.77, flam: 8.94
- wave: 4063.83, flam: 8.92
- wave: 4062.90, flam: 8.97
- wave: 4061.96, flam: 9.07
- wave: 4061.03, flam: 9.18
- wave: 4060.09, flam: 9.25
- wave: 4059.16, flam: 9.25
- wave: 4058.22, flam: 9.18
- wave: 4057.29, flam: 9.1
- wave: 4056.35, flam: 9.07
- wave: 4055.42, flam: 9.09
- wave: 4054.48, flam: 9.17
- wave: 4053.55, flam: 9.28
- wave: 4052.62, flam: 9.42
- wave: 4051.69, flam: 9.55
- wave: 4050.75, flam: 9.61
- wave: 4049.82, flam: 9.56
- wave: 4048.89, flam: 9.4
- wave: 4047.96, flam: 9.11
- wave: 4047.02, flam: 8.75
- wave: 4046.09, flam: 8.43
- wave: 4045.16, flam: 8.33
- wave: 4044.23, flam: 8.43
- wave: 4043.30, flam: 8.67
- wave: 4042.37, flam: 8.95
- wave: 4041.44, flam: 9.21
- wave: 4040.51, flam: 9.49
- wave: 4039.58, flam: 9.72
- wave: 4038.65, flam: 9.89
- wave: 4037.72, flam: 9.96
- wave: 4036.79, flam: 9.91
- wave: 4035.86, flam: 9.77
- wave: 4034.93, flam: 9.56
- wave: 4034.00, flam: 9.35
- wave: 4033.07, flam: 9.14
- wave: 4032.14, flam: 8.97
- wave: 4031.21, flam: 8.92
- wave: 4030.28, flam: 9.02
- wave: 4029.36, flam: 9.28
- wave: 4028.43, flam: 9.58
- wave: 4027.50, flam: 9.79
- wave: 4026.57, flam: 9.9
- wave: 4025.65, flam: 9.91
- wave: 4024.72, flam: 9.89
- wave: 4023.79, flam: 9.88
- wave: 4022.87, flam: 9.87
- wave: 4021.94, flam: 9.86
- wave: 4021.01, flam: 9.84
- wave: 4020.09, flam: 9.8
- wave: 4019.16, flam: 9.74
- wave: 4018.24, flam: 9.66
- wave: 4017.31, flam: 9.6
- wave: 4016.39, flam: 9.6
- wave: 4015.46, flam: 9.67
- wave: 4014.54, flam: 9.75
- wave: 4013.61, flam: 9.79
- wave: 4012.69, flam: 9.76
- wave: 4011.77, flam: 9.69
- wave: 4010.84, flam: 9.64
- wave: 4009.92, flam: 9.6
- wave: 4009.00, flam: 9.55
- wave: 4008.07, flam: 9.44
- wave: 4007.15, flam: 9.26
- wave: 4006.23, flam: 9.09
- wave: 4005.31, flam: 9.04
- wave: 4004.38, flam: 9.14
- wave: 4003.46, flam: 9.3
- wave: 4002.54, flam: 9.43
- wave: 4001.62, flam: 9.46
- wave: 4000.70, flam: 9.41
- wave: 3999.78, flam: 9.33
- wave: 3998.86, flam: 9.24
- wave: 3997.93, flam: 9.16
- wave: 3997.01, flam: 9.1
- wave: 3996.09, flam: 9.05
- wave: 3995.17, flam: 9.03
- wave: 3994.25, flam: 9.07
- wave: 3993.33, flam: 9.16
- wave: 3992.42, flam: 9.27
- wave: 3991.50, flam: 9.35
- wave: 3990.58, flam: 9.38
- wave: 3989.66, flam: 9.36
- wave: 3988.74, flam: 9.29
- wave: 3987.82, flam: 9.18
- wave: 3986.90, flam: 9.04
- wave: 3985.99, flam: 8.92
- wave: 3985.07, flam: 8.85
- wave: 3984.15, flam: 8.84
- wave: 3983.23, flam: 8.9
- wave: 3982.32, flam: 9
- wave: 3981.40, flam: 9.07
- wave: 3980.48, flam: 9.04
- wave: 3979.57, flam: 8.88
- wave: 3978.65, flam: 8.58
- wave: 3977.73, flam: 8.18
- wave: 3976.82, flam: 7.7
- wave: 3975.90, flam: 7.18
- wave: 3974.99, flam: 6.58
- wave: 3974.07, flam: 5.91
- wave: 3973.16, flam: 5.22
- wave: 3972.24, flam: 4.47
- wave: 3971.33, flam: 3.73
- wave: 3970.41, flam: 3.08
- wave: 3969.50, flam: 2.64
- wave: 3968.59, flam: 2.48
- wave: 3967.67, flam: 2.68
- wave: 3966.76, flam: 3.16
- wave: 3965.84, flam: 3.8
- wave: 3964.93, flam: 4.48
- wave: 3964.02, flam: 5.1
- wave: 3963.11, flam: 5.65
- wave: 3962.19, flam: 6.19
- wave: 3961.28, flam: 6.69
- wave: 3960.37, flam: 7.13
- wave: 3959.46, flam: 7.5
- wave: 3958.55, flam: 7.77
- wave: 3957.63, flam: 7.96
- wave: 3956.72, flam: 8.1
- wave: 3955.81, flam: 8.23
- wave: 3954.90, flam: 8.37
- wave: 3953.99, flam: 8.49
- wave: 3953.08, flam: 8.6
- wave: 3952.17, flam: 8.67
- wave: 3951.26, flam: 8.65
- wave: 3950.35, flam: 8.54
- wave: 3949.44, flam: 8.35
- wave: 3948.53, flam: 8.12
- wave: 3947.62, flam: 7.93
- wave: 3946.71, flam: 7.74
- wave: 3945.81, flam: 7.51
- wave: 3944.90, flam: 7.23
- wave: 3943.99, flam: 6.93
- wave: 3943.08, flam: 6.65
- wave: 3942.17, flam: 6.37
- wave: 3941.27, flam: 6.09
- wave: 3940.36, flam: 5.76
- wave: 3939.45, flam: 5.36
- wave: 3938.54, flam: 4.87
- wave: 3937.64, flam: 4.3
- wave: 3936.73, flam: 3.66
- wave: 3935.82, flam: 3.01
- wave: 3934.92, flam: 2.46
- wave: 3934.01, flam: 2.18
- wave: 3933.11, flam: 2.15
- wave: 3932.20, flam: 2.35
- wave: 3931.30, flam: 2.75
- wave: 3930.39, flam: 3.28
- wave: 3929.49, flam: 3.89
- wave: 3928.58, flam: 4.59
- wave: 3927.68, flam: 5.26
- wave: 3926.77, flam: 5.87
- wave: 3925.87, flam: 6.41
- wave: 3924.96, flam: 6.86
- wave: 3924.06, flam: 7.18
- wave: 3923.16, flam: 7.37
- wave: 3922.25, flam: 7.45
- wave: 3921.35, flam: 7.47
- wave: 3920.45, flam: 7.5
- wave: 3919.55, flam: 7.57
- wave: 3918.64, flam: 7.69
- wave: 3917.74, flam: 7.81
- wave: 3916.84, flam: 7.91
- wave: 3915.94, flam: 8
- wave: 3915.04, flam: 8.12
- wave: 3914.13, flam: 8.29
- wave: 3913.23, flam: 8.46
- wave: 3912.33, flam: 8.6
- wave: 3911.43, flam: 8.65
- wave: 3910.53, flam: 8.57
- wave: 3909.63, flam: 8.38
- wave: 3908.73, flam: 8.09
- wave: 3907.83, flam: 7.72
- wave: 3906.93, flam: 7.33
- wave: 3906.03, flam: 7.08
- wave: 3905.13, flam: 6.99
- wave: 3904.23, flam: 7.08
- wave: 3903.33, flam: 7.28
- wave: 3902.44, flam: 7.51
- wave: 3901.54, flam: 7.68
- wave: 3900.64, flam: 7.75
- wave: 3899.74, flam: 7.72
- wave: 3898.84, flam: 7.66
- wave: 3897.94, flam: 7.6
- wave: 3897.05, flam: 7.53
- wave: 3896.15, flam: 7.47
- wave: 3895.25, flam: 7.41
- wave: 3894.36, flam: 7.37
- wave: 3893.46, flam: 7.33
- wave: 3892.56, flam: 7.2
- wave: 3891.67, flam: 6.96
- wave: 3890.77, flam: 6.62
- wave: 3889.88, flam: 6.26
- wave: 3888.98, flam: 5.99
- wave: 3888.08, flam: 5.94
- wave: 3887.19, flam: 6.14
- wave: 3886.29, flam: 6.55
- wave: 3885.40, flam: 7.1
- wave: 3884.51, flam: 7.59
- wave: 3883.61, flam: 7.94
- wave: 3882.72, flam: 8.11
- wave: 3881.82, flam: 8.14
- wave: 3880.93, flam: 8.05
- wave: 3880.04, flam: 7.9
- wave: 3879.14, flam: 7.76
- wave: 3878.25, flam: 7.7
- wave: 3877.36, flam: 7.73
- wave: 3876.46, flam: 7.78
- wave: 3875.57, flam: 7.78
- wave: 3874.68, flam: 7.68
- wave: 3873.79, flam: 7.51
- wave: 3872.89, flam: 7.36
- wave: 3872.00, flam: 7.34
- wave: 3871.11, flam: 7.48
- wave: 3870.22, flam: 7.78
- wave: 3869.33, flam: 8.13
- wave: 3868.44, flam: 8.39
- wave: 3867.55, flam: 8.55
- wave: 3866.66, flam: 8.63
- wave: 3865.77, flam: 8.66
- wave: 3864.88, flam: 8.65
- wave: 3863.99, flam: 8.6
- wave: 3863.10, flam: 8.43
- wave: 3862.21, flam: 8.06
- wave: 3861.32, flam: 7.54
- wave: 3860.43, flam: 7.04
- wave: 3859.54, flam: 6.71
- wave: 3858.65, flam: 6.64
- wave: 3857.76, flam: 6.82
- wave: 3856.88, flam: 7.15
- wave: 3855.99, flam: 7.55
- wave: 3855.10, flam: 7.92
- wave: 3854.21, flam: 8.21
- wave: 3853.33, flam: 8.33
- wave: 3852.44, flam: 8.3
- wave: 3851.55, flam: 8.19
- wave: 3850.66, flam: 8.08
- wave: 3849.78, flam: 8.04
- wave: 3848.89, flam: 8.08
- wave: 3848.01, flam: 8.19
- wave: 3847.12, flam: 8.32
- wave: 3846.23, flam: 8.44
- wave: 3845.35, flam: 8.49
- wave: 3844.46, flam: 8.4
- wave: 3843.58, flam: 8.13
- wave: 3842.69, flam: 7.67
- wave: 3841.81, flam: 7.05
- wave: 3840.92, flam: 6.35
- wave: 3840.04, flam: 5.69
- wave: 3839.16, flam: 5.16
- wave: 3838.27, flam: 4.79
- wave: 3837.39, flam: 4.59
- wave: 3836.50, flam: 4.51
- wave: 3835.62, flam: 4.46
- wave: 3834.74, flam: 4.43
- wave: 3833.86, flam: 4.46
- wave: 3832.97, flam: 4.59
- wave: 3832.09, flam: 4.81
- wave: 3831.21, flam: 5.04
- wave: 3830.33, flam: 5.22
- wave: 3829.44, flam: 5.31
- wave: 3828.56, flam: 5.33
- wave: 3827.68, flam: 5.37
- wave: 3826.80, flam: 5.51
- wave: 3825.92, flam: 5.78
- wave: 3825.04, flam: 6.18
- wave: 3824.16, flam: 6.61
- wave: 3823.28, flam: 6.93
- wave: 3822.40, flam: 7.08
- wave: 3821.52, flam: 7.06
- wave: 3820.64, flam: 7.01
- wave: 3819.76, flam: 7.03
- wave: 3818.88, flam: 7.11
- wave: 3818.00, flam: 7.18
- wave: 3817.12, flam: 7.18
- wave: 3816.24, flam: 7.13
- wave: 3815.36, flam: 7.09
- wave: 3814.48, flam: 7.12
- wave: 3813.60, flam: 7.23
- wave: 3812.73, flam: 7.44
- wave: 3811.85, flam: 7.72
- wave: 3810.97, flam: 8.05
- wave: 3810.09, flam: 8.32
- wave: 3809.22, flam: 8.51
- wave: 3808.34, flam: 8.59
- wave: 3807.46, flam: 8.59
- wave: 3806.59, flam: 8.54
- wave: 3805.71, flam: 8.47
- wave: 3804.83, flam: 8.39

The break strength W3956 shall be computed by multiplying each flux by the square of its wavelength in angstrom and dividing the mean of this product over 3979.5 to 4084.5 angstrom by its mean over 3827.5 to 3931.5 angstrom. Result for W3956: 1.4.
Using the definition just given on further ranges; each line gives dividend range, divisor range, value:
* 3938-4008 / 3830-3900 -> 1.11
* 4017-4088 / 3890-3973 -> 1.52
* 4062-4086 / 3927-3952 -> 1.75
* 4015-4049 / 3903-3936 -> 1.55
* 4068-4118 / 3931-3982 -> 1.61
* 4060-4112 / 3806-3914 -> 1.39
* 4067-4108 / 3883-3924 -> 1.32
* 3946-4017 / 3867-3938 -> 1.21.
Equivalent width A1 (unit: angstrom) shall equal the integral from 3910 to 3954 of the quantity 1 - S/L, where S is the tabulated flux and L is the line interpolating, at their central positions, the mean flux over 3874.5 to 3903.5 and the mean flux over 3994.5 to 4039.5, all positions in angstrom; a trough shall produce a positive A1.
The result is 8.8 angstrom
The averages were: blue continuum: 7.37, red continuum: 9.51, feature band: 6.46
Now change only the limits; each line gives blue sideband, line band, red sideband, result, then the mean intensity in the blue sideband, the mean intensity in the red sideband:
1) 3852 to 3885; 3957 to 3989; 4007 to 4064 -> 7.9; 7.84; 9.41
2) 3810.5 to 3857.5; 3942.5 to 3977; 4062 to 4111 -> 6.2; 6.74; 9.02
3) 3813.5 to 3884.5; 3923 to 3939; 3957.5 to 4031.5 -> 7.1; 7.11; 8.26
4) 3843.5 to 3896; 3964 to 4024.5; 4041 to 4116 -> 2.1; 7.68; 9.12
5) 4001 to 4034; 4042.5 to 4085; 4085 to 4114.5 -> 1.8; 9.54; 9.24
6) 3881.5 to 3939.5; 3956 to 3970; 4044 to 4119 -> 3.6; 6.61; 9.18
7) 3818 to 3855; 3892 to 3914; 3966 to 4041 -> -0.9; 6.57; 8.65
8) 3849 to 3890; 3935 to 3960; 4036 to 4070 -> 4.0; 7.67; 9.18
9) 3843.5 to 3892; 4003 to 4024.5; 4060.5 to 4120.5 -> -2.2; 7.7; 9.22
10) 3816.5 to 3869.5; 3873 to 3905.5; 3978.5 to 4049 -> 1.0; 6.93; 9.33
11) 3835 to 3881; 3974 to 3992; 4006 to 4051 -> 0.6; 7.5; 9.46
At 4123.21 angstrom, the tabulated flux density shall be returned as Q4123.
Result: 9.39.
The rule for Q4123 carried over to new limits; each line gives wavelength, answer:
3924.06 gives 7.18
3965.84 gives 3.8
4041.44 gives 9.21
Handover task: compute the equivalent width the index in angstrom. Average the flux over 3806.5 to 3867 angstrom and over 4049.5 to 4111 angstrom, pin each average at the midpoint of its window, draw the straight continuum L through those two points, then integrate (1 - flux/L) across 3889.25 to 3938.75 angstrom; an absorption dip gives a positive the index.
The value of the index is 7.07 angstrom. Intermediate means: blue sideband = 7.02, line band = 6.56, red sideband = 9.07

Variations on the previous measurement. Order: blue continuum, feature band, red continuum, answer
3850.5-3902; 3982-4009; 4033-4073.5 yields -1.6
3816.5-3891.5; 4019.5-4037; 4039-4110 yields -1.9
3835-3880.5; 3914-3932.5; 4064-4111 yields 3.6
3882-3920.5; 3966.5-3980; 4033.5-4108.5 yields 4.6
